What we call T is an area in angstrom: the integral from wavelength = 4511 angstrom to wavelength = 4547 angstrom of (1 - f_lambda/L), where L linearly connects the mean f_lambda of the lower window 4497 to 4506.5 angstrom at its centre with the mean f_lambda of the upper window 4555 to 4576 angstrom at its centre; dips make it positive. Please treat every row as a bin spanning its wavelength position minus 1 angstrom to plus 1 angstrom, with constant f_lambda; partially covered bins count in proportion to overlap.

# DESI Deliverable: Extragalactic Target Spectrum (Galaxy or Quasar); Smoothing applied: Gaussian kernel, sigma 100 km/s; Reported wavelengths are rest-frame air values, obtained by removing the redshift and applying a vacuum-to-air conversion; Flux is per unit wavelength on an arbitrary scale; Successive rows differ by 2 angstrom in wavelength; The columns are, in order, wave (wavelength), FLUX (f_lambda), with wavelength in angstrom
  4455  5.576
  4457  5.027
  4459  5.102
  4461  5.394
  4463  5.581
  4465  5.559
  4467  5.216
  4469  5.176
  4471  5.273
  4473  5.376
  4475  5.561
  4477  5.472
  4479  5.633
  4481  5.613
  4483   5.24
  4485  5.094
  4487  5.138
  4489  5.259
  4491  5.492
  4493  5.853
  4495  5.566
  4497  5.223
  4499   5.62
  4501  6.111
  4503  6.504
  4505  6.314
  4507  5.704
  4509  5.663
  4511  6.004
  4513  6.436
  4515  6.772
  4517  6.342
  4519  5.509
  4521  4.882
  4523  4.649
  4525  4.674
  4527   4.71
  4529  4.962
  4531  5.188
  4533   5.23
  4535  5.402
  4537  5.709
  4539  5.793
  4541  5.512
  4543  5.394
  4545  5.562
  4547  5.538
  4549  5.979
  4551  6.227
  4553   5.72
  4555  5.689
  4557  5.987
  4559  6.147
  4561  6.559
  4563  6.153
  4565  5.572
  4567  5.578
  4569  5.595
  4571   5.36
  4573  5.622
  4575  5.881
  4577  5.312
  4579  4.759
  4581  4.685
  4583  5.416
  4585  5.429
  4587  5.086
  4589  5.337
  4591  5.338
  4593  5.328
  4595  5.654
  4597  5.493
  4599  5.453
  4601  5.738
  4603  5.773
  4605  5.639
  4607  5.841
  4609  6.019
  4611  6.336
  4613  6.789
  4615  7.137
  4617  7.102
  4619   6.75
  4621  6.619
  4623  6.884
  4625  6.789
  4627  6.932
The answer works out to 2.85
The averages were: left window 6.02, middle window 5.47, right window 5.84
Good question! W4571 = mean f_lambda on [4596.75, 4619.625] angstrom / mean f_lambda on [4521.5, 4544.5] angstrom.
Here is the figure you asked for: 1.2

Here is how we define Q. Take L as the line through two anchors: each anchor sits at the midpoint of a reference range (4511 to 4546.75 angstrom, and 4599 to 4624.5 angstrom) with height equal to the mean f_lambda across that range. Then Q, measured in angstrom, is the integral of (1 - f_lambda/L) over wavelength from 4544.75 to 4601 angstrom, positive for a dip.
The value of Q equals 3.2 angstrom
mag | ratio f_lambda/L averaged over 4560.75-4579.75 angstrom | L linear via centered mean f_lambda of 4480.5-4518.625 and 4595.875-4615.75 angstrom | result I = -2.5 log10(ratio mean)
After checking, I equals 0.06 mag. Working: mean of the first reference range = 5.78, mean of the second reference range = 6.01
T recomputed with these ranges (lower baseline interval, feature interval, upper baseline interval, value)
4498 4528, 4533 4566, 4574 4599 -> -1.6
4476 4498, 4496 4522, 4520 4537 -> -3.7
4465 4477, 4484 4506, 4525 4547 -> -1.3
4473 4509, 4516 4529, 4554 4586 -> 1.1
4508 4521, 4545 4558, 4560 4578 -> 0.0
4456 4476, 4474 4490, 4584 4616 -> 0.0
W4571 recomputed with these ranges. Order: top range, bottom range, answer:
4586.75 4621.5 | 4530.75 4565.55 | 1.04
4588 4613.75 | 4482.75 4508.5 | 1.02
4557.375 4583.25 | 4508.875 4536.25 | 1.03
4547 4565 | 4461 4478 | 1.11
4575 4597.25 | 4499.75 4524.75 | 0.90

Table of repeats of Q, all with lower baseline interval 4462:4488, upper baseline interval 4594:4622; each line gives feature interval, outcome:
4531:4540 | 0.4 angstrom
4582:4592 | 1.2 angstrom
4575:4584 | 1.3 angstrom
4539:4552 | 0.2 angstrom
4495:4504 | -0.5 angstrom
